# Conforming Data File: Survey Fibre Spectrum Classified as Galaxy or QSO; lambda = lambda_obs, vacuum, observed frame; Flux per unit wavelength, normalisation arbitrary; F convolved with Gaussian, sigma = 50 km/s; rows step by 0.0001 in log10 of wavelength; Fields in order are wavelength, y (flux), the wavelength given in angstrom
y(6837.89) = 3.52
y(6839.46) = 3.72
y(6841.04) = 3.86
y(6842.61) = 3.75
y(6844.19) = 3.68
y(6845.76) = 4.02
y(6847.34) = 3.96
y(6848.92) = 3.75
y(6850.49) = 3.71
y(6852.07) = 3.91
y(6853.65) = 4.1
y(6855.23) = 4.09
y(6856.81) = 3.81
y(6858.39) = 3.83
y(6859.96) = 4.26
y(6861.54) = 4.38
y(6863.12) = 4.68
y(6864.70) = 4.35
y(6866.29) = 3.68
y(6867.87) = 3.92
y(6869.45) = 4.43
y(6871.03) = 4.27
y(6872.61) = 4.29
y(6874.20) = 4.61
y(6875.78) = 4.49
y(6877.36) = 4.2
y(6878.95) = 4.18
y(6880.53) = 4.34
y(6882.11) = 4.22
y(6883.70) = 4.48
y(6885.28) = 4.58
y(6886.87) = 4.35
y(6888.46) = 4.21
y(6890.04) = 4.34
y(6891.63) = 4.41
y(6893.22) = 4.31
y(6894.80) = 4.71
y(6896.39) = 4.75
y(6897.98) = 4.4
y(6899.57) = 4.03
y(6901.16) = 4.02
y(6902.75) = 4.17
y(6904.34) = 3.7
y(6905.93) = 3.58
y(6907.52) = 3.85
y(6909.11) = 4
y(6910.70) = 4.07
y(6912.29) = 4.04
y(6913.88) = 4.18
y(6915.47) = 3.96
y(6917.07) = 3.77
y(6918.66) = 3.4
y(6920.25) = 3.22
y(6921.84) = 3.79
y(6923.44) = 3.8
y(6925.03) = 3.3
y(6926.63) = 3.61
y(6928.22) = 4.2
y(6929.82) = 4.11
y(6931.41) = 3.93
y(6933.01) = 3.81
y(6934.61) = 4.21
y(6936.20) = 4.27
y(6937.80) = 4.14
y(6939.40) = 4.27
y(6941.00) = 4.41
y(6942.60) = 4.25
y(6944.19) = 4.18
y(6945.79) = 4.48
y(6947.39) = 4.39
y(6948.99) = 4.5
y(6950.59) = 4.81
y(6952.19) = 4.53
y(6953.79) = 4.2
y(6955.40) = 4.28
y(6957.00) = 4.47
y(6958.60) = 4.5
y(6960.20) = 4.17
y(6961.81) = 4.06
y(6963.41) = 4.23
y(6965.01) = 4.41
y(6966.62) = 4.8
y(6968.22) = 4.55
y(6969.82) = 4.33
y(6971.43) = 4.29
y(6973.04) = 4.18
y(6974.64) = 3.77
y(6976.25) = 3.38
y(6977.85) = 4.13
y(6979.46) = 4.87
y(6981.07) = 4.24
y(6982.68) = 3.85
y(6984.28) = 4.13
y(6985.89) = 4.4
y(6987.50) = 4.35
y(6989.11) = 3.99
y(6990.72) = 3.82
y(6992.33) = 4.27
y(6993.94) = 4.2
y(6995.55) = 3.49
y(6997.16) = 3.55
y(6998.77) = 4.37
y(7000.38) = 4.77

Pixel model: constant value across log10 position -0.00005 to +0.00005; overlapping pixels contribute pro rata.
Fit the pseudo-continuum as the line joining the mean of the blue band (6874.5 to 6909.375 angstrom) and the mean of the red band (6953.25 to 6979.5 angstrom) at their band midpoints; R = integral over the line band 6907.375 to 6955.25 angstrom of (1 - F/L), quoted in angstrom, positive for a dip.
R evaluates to 2.14 angstrom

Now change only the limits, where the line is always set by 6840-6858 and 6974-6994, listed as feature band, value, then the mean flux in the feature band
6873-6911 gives -3.0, 4.25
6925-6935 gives 0.2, 3.91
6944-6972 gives -2.4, 4.4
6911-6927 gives 1.1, 3.72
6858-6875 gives -1.5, 4.26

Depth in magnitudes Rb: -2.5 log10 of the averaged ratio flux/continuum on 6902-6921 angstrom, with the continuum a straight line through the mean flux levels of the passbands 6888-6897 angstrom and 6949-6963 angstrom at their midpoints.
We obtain 0.16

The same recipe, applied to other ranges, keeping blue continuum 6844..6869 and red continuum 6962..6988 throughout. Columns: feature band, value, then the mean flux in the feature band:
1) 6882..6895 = -0.081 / 4.4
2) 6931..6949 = -0.014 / 4.23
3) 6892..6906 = -0.032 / 4.22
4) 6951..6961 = -0.043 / 4.38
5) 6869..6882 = -0.074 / 4.34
